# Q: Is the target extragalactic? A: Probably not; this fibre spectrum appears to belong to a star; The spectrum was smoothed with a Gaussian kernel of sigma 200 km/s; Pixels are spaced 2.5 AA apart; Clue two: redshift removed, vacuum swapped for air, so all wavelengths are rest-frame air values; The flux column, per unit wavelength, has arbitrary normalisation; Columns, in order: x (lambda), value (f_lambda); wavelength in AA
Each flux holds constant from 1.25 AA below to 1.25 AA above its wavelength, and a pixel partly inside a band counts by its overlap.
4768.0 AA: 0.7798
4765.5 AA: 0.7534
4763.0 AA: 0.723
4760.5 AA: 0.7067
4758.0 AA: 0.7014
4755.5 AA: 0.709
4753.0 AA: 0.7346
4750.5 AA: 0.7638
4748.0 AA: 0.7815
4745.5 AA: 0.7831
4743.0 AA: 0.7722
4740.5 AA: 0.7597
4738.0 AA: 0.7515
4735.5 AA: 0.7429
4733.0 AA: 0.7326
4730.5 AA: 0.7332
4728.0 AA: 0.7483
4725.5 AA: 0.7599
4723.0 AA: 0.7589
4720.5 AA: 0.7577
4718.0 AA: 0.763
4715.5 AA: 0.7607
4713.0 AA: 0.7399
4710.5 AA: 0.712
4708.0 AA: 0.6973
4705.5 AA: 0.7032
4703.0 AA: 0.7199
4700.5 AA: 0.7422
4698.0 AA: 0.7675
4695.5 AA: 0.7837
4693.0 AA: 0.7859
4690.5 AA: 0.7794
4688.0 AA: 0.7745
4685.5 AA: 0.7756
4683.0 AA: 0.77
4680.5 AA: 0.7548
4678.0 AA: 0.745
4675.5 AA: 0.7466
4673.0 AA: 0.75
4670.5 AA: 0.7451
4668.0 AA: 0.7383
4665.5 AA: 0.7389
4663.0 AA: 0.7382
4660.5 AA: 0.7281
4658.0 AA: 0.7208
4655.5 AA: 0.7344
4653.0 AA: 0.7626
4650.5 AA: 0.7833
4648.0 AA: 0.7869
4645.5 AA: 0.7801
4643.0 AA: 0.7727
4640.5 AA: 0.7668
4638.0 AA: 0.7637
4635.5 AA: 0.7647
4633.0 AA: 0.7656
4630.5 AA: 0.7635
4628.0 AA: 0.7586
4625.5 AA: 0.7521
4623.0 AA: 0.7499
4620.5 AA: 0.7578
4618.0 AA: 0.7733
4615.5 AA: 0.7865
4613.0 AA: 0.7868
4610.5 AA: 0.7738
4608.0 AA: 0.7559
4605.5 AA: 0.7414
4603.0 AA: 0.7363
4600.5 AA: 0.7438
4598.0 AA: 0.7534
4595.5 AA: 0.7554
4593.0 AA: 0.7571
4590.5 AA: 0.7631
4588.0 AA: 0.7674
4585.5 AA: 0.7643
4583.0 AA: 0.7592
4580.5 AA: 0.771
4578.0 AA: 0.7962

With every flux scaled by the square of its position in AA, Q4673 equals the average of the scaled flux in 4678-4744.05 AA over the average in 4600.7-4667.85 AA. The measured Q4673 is 1.02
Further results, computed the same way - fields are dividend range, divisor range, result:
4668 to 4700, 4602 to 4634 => 1.03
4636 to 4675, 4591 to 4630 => 1.01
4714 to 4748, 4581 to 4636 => 1.05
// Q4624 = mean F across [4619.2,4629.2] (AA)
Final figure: 0.755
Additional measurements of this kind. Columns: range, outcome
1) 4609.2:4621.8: 0.775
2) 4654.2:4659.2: 0.728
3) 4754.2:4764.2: 0.71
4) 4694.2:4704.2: 0.754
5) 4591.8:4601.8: 0.752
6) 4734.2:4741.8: 0.751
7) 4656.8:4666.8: 0.732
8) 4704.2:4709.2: 0.7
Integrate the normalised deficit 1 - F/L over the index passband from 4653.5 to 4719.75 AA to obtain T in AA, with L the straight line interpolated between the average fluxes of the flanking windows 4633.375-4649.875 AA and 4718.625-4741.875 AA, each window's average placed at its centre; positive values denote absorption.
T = 1.2 AA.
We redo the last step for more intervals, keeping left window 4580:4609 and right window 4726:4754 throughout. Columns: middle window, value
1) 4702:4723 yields 0.60 AA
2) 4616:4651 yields -0.55 AA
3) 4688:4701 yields -0.32 AA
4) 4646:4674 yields 0.24 AA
